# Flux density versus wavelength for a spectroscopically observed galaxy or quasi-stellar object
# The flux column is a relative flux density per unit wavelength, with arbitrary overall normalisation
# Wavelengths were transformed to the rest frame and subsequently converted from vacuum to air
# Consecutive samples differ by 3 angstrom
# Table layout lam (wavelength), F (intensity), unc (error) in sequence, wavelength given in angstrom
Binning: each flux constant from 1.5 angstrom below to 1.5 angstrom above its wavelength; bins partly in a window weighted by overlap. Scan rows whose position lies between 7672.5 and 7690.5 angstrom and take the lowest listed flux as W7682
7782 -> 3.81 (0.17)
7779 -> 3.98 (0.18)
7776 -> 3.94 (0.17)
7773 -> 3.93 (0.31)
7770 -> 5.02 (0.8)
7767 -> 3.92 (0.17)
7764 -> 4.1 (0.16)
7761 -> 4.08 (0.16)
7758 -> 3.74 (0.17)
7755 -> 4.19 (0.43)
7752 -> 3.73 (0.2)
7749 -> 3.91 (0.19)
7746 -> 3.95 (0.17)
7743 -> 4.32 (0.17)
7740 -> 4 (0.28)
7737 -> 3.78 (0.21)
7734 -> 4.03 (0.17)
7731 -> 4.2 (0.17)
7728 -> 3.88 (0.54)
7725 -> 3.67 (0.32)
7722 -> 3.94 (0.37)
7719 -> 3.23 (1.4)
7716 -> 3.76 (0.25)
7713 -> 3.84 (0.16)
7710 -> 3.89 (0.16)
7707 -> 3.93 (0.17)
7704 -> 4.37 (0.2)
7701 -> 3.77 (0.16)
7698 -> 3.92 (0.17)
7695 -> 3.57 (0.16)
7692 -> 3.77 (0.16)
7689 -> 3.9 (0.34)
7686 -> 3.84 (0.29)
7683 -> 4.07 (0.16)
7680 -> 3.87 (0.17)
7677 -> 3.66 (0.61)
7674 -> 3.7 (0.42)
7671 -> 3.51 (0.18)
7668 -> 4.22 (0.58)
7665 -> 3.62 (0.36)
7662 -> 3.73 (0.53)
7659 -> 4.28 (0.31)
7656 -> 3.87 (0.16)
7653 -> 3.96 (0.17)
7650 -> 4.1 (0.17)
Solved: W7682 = 3.66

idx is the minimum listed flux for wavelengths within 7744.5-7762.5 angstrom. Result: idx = 3.73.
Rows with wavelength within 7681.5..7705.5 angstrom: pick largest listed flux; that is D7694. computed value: 4.37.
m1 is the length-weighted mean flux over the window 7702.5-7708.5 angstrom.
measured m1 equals 4.15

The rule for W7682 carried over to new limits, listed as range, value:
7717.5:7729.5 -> 3.23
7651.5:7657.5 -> 3.87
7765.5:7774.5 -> 3.92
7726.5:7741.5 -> 3.78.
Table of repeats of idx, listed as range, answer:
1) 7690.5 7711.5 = 3.57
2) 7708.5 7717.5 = 3.76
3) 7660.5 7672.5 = 3.51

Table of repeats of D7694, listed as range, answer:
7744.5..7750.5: 3.95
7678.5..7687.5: 4.07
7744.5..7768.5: 4.19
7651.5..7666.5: 4.28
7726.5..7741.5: 4.2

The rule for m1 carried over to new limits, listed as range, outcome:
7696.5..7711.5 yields 3.98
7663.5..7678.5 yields 3.74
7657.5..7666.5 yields 3.88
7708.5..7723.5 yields 3.73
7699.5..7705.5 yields 4.07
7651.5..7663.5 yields 3.96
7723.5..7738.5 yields 3.91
